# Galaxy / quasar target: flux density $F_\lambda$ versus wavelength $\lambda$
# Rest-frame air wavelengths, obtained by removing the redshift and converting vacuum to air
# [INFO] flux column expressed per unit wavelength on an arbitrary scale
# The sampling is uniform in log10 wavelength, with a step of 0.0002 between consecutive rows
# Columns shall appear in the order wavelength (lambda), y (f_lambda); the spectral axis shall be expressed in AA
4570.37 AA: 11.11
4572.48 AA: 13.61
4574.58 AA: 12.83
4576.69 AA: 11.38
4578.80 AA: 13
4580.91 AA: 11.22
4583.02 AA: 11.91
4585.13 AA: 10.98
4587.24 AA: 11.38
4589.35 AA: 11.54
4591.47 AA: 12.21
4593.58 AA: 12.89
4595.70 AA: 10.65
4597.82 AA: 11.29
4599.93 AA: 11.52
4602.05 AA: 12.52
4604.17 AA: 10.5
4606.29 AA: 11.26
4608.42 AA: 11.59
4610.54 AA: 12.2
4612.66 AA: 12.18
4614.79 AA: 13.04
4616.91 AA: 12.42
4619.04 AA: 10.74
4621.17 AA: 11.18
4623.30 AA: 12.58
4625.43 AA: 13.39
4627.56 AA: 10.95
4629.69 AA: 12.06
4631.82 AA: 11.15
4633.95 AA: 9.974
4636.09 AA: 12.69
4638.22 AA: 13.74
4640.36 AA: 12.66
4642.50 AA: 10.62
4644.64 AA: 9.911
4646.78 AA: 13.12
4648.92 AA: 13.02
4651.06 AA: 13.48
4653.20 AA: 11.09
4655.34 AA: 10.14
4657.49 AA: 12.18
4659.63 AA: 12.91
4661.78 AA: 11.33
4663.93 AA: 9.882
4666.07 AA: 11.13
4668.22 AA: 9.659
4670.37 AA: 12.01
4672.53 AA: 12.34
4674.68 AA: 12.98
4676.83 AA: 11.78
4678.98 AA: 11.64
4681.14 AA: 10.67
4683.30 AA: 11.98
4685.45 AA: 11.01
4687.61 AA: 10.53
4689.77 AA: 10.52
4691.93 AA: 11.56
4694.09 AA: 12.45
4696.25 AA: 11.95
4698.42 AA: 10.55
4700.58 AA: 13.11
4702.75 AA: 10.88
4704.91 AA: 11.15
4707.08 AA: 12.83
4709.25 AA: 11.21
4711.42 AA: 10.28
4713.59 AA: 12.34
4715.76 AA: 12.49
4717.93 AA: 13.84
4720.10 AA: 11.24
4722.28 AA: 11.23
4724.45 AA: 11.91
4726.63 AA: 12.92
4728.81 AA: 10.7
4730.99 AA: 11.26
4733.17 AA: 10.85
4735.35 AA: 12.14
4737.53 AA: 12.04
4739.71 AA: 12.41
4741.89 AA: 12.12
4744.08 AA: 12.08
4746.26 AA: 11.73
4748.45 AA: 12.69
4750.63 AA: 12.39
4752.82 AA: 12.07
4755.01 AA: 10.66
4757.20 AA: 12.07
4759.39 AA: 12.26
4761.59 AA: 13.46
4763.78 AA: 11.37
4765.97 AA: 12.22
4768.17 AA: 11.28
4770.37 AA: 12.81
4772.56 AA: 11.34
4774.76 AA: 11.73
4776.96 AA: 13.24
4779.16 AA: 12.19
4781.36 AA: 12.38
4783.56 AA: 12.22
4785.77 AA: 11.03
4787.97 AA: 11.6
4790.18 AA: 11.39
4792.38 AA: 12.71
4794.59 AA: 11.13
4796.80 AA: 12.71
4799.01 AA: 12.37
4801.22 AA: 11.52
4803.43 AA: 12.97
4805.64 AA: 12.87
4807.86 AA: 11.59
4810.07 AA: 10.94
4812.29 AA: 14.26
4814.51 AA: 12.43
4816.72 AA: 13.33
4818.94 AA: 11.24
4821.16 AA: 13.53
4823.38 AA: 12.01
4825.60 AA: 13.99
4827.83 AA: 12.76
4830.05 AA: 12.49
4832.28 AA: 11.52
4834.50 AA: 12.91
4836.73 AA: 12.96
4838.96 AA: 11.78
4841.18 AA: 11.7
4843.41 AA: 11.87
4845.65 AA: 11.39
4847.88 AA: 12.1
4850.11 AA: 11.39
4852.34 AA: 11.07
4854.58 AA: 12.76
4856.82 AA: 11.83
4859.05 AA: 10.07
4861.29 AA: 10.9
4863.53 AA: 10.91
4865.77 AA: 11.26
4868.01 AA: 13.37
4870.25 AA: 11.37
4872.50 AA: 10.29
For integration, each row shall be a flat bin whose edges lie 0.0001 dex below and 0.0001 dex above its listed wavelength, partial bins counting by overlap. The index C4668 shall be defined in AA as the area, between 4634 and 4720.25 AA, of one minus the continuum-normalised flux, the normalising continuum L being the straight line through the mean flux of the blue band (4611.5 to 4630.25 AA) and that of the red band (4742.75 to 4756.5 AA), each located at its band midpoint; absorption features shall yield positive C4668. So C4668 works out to 2.2 AA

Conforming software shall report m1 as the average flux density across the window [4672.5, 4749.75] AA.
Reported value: 11.8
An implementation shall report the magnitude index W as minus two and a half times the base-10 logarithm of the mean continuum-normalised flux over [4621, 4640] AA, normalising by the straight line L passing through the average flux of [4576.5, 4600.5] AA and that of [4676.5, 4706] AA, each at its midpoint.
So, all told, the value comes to -0.04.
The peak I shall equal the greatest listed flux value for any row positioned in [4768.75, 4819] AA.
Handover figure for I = 14.26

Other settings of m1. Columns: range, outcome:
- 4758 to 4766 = 12.3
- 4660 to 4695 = 11.4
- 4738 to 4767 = 12.1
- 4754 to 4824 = 12.2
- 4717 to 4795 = 12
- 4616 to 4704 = 11.7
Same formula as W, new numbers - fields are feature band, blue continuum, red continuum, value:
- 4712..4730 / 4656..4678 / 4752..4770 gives -0.02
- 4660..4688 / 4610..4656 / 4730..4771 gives 0.06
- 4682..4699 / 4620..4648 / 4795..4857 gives 0.06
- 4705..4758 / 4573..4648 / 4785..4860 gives 0.01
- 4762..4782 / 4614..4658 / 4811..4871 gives -0.01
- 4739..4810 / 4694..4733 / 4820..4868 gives -0.02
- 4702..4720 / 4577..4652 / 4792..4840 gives 0.03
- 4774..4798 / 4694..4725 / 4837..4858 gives -0.02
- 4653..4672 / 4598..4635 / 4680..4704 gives 0.03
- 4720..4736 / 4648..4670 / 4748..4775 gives 0.03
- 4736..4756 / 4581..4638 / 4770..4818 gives 0.00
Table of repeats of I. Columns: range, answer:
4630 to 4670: 13.74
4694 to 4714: 13.11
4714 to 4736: 13.84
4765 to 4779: 13.24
